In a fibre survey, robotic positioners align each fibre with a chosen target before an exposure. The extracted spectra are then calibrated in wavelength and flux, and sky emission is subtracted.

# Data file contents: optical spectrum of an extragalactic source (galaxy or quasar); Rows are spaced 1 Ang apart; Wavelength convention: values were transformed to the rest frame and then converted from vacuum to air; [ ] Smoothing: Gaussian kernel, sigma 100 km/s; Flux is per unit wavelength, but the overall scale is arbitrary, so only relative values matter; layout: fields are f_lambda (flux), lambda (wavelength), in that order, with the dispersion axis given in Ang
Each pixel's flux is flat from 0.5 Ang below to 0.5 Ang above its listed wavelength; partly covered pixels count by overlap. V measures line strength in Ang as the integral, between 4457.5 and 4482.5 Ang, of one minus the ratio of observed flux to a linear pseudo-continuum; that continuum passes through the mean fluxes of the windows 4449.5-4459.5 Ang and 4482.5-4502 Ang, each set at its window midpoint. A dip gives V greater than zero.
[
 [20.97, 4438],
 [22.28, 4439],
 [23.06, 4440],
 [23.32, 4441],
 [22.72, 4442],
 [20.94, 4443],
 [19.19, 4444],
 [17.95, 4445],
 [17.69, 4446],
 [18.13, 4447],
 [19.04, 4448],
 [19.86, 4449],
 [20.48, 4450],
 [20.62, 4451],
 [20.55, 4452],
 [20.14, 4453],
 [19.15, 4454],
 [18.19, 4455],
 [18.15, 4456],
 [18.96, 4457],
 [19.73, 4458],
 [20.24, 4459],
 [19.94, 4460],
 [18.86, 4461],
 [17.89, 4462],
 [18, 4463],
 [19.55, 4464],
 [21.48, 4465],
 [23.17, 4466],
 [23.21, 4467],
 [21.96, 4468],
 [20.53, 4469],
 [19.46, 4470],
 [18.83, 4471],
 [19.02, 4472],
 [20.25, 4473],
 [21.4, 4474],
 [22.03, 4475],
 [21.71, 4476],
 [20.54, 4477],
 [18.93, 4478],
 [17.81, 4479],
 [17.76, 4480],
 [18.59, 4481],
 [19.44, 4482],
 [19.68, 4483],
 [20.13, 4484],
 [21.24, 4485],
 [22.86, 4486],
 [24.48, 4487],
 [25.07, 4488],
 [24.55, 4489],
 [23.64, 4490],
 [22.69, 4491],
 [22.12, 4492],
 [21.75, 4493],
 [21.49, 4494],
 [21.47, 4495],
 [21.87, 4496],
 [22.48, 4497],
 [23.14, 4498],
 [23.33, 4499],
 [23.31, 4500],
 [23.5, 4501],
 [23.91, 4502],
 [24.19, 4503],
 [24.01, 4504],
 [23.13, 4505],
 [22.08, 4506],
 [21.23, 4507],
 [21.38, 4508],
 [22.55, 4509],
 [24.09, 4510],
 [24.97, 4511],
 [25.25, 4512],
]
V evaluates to 1.0 Ang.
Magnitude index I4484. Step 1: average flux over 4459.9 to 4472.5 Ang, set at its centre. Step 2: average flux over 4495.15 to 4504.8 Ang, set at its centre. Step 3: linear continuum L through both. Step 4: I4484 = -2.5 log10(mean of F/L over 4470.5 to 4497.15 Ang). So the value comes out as 0.03 mag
